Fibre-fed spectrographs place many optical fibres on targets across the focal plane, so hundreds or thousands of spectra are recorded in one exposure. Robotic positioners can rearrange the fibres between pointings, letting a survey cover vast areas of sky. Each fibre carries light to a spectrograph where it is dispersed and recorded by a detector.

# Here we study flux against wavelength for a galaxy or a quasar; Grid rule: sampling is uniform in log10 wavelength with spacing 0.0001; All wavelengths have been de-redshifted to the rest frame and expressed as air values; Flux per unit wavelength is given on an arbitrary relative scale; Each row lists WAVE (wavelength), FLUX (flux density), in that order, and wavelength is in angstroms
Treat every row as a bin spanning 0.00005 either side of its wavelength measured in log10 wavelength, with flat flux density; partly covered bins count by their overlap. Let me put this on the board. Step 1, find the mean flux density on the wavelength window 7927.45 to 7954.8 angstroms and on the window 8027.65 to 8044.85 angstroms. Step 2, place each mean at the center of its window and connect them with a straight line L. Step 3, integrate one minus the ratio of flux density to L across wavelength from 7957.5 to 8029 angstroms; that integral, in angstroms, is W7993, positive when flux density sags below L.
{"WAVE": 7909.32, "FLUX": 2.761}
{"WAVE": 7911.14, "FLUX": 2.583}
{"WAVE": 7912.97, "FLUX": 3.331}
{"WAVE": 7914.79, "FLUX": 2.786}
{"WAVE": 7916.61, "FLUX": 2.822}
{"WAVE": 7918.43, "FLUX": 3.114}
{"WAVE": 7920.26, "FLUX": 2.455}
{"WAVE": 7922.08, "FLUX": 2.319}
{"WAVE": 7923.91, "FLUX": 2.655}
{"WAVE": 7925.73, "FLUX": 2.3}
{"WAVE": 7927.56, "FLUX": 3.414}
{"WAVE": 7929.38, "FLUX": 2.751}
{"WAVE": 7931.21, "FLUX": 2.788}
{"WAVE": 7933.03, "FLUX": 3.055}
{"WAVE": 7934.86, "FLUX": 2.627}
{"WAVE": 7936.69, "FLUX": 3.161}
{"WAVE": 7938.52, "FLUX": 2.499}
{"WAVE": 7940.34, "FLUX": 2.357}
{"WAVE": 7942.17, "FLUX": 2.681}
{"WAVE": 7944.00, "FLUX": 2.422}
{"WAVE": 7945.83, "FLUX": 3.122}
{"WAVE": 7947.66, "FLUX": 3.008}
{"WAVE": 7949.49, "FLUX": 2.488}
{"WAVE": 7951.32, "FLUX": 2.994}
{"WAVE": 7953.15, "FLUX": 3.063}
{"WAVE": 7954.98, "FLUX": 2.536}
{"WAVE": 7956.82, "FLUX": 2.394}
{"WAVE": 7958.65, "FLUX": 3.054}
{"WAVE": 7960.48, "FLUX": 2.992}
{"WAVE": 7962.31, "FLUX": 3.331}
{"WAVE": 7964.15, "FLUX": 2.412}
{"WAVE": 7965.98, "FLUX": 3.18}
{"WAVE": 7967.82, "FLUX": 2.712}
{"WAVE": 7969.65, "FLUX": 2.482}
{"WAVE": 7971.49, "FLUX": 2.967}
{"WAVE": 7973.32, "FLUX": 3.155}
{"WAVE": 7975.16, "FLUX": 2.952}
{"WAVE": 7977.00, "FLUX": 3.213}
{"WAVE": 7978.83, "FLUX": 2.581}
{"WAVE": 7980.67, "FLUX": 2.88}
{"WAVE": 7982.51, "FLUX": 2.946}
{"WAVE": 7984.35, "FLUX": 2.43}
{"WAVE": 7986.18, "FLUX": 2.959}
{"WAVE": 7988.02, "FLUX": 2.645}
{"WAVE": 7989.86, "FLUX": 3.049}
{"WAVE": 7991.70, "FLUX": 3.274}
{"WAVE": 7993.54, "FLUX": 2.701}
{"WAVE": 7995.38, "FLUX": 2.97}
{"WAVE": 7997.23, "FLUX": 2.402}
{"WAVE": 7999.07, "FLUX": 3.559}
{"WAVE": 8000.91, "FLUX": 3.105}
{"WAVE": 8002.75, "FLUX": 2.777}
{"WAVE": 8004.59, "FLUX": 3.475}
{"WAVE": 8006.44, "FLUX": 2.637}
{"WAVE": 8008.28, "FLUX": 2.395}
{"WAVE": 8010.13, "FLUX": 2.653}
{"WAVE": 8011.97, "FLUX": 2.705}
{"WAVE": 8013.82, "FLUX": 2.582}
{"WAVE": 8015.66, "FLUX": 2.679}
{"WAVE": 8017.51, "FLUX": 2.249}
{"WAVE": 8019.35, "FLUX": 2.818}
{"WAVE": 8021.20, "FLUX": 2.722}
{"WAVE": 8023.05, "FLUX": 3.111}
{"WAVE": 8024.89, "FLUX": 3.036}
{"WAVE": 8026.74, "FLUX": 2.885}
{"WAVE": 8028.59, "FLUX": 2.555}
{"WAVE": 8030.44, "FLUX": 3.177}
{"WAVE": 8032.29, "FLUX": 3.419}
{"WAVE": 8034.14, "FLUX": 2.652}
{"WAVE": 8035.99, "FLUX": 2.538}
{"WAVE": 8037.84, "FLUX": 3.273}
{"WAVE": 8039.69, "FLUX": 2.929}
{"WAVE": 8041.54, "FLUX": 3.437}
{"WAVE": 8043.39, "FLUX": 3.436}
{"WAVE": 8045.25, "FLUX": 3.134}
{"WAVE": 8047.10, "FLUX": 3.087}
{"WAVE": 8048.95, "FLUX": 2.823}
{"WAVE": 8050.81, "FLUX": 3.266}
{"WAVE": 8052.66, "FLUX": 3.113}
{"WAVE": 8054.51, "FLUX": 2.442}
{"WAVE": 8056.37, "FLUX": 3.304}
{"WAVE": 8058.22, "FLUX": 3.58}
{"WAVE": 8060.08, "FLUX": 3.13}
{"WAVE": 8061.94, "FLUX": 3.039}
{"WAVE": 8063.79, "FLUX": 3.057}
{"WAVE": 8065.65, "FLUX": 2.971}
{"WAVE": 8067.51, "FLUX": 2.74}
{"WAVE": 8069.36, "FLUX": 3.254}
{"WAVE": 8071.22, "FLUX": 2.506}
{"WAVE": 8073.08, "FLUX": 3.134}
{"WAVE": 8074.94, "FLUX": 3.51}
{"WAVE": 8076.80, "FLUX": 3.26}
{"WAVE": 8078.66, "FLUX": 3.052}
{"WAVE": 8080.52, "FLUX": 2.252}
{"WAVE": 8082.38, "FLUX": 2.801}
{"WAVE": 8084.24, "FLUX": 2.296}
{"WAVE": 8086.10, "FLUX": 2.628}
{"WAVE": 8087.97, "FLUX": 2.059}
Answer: 2.0 angstroms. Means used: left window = 2.8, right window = 3.05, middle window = 2.85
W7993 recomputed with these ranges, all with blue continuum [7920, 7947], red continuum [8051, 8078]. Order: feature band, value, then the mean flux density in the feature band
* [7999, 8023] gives 1.22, 2.78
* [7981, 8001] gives -0.19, 2.9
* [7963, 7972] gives 0.18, 2.75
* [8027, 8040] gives 0.27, 2.93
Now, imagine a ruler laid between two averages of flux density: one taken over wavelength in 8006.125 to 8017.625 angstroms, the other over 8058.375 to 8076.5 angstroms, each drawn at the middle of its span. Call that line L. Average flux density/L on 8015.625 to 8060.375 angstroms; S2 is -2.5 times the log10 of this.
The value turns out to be -0.071 mag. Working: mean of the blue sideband 2.57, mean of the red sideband 3.07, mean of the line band 3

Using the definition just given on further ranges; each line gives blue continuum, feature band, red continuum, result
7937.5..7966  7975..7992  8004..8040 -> -0.03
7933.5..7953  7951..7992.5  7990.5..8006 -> 0.01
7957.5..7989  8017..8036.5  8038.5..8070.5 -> 0.06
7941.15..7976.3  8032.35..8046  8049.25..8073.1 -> -0.03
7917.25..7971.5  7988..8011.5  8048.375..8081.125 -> 0.00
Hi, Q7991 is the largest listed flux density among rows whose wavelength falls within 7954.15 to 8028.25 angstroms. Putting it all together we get 3.559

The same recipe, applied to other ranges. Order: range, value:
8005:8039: 3.419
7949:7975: 3.331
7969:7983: 3.213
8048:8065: 3.58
